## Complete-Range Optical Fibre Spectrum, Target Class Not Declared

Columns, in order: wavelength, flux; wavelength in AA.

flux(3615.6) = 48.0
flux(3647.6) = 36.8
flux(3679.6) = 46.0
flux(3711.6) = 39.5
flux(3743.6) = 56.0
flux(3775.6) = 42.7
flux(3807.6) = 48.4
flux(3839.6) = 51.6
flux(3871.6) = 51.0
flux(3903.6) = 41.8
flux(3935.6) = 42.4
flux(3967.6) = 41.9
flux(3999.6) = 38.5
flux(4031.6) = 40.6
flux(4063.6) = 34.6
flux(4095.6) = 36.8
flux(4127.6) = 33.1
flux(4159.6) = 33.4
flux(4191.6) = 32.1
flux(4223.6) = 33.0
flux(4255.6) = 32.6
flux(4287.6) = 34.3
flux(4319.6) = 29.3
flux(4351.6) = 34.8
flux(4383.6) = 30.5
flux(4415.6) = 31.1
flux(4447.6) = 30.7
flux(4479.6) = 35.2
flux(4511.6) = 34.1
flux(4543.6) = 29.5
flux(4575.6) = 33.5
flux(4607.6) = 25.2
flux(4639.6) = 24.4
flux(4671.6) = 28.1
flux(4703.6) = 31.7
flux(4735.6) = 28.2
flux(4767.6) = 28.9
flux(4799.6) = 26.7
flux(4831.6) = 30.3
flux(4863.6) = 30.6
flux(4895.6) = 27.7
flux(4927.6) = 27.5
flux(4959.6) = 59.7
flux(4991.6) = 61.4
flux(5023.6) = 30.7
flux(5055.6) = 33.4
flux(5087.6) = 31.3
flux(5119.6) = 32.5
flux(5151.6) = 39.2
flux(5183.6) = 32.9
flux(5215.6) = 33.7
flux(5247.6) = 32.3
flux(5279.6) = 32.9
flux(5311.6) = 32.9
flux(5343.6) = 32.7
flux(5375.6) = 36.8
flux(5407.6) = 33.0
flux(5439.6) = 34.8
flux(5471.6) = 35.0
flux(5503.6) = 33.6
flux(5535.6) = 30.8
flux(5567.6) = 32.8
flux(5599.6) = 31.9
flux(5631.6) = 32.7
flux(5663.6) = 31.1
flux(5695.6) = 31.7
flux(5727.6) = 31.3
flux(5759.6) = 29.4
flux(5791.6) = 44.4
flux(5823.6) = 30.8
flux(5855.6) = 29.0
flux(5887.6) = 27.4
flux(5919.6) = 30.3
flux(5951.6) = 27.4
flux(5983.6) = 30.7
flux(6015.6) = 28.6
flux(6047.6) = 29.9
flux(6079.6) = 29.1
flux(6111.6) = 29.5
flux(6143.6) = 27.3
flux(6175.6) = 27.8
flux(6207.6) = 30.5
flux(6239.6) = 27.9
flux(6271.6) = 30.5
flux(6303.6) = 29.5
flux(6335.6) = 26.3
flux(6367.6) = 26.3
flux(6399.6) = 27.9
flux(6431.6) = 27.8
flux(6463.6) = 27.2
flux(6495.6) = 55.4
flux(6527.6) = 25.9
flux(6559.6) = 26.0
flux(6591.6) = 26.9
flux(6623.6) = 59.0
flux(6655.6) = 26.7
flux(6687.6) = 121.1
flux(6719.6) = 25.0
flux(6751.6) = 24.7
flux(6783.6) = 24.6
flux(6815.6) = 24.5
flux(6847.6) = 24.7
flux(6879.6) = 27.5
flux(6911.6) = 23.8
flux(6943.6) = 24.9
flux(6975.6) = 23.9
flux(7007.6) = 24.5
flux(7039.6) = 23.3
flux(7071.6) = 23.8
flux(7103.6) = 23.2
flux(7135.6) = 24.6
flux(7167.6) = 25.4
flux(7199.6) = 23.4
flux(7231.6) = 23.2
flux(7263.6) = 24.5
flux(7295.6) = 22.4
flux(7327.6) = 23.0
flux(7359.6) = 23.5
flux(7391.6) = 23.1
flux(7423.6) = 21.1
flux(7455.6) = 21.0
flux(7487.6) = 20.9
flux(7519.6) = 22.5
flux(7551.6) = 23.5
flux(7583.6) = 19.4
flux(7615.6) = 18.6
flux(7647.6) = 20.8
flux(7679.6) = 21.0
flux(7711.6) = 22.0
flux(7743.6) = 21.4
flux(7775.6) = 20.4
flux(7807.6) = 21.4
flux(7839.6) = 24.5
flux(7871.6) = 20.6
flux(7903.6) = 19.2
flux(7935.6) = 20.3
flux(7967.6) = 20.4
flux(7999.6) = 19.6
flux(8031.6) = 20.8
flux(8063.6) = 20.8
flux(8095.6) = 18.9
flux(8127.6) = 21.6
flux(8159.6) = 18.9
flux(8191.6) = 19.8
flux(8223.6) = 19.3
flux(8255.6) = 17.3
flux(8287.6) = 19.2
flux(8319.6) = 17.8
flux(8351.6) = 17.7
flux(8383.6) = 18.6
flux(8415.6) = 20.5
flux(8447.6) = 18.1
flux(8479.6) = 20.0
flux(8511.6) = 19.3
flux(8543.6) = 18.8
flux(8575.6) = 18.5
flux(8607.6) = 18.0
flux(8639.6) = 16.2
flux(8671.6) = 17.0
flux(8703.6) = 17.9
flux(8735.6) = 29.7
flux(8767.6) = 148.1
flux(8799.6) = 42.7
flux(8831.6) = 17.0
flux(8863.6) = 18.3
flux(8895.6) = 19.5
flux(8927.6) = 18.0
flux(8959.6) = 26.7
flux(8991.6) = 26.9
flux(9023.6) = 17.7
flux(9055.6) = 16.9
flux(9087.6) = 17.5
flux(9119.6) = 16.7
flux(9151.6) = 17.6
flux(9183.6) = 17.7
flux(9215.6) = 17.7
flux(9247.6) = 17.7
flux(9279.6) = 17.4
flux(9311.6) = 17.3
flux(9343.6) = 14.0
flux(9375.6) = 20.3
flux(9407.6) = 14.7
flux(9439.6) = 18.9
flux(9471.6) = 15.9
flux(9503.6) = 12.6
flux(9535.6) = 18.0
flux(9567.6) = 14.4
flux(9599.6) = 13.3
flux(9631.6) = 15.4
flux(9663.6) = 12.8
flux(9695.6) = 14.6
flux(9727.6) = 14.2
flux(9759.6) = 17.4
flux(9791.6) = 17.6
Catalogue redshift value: 0.334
